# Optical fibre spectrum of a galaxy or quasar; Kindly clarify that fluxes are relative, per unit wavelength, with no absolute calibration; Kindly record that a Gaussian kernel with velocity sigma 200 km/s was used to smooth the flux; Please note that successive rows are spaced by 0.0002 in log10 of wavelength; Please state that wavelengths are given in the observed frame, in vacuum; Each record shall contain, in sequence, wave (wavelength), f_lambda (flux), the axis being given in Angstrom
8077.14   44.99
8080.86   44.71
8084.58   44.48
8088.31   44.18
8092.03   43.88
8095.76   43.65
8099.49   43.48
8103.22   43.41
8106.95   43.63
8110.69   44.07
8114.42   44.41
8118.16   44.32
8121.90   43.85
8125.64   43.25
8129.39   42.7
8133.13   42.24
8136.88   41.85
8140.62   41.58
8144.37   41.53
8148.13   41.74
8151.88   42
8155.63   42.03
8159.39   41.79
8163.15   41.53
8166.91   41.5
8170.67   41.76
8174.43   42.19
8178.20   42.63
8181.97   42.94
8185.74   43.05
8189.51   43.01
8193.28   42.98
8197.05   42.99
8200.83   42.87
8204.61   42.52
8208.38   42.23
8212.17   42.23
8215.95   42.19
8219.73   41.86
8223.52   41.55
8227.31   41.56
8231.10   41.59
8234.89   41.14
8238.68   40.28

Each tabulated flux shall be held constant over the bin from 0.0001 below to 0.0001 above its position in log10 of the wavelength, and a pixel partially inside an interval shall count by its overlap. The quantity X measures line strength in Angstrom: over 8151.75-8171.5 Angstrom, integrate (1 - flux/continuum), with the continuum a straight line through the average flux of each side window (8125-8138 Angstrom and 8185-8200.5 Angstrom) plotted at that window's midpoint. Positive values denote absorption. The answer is 0.5 Angstrom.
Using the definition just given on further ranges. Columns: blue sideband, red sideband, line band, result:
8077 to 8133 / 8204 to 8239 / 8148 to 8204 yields 0.3 Angstrom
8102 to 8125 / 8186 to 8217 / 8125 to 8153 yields 1.0 Angstrom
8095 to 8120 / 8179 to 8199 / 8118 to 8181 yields 1.7 Angstrom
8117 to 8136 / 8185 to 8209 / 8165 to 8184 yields 0.3 Angstrom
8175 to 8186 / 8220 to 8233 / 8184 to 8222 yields -0.4 Angstrom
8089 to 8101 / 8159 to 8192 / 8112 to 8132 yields -0.2 Angstrom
